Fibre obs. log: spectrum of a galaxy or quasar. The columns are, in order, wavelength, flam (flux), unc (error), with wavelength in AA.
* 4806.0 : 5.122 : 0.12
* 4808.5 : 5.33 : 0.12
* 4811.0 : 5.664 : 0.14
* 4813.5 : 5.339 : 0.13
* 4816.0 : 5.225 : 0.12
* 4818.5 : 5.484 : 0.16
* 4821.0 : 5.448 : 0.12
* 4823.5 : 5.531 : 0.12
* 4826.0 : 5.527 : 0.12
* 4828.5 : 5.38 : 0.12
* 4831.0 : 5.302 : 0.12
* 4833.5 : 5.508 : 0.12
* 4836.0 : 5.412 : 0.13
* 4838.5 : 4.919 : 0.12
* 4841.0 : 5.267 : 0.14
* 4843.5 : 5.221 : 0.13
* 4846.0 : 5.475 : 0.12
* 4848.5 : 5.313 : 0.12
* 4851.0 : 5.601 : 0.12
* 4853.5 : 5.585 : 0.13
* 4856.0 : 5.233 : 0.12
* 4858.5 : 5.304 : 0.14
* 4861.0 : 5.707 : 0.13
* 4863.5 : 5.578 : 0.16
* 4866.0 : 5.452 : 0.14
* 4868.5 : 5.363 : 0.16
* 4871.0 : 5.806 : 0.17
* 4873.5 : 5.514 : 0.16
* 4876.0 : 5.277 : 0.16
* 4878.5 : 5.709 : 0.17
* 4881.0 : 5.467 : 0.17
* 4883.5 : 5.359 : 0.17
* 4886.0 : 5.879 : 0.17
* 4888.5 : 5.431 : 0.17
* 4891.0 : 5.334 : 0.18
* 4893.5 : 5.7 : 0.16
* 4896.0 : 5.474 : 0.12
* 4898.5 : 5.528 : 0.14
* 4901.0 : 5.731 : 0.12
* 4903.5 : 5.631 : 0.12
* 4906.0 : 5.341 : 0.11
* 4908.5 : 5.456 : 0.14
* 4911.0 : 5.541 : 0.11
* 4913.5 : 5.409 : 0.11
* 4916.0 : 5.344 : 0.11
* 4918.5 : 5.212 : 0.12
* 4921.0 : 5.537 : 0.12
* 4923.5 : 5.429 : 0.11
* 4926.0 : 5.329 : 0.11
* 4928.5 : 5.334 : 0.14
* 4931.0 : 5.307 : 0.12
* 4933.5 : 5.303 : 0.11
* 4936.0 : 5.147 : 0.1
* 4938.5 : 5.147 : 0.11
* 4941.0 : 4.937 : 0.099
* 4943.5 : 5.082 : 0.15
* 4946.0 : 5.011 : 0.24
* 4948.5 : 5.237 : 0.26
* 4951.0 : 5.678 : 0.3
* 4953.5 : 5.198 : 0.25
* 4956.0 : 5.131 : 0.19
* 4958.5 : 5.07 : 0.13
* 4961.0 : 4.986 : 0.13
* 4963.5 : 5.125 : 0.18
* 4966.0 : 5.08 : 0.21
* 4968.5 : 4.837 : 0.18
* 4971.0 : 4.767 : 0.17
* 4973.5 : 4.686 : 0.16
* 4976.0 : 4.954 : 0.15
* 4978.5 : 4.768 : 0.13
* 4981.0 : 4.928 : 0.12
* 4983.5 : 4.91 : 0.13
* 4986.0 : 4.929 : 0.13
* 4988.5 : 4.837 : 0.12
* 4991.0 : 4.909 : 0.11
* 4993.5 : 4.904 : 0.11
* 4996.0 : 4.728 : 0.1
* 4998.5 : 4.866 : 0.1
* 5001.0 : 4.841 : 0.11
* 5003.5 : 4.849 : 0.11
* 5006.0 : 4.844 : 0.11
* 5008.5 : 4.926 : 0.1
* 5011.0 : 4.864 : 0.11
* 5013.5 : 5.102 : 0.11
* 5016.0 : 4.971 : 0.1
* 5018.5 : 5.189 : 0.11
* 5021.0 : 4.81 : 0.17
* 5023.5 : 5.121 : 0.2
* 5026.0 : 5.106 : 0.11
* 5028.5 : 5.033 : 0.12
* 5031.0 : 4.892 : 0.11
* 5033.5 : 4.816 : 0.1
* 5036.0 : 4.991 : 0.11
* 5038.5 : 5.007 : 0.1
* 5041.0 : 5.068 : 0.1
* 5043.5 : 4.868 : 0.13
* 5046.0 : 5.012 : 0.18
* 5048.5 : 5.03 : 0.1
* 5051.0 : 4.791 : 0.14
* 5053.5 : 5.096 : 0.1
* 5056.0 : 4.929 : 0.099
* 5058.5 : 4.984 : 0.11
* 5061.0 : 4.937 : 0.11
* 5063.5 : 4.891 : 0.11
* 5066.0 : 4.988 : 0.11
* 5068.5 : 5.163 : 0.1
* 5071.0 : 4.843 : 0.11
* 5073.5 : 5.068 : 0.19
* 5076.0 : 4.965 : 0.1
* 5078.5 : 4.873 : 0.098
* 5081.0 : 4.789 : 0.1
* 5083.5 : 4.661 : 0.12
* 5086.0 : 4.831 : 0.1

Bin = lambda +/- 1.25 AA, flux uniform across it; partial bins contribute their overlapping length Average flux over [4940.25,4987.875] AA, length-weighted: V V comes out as 5.02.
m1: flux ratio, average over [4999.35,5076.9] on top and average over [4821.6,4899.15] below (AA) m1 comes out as 0.9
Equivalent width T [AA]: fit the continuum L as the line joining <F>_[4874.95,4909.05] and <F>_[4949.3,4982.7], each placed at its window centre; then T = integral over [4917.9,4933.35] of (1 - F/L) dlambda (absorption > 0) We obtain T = -0.2 AA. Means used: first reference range 5.53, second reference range 5.02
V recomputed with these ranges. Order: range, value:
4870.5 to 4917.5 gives 5.52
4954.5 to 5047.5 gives 4.94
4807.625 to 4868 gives 5.41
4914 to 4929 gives 5.37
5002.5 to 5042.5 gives 4.97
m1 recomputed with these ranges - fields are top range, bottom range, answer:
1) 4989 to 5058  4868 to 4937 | 0.91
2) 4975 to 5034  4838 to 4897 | 0.90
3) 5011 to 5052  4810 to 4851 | 0.93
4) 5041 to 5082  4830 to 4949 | 0.92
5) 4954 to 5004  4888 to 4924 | 0.90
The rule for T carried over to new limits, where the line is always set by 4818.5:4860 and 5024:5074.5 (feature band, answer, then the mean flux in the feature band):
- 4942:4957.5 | -0.1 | 5.22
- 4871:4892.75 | -0.9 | 5.52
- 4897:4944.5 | -1.2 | 5.36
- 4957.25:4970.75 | 0.4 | 5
